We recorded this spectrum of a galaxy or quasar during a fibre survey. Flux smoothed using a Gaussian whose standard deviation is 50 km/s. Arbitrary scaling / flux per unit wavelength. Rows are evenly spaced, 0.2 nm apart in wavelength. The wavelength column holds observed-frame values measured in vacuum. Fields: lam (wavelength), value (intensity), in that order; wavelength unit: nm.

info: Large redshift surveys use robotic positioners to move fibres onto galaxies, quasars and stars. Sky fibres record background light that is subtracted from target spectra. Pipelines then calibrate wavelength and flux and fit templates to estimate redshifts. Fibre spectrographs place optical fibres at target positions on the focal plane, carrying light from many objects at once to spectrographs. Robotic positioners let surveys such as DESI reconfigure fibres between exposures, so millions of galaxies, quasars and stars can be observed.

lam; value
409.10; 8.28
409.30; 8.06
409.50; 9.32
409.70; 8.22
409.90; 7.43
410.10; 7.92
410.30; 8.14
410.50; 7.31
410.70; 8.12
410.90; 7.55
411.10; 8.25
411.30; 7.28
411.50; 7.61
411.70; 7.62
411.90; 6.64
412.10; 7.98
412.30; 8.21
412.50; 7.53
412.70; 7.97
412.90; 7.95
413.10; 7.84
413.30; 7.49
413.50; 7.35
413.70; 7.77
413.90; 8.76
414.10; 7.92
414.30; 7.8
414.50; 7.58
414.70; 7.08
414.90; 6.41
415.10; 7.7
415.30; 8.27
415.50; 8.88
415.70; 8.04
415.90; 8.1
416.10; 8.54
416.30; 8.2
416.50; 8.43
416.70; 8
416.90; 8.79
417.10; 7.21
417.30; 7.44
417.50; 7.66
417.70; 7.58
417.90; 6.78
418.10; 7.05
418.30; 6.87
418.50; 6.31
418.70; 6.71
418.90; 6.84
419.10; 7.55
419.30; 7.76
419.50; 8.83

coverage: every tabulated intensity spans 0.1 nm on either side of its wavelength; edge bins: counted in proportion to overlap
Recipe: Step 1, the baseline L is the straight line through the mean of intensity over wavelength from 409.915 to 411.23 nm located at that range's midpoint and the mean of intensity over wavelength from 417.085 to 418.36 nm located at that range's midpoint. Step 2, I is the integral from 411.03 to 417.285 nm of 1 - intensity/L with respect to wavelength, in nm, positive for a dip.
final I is -0.25 nm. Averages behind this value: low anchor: 7.84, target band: 7.84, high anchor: 7.24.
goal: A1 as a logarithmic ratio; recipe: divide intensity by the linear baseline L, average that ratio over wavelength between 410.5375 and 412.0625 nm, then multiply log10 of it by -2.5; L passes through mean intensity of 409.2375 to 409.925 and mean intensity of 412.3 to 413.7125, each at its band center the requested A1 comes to 0.06 mag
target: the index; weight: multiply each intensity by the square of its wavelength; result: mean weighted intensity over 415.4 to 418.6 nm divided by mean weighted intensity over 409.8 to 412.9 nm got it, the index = 1.03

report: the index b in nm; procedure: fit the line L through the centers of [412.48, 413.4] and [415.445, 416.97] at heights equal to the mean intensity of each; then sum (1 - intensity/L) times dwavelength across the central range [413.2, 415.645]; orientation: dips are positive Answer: 0.09 nm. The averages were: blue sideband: 7.78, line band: 7.76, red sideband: 8.35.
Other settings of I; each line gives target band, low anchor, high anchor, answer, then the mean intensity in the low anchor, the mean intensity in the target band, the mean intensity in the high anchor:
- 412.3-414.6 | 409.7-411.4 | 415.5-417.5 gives 0.03 nm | 7.78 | 7.83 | 8.1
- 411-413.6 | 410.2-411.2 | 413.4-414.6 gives 0.07 nm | 7.87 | 7.67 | 7.86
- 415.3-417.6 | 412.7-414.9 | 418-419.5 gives -0.22 nm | 7.7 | 8.12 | 7.13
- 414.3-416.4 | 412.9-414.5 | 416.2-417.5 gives 0.01 nm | 7.84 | 7.88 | 7.98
